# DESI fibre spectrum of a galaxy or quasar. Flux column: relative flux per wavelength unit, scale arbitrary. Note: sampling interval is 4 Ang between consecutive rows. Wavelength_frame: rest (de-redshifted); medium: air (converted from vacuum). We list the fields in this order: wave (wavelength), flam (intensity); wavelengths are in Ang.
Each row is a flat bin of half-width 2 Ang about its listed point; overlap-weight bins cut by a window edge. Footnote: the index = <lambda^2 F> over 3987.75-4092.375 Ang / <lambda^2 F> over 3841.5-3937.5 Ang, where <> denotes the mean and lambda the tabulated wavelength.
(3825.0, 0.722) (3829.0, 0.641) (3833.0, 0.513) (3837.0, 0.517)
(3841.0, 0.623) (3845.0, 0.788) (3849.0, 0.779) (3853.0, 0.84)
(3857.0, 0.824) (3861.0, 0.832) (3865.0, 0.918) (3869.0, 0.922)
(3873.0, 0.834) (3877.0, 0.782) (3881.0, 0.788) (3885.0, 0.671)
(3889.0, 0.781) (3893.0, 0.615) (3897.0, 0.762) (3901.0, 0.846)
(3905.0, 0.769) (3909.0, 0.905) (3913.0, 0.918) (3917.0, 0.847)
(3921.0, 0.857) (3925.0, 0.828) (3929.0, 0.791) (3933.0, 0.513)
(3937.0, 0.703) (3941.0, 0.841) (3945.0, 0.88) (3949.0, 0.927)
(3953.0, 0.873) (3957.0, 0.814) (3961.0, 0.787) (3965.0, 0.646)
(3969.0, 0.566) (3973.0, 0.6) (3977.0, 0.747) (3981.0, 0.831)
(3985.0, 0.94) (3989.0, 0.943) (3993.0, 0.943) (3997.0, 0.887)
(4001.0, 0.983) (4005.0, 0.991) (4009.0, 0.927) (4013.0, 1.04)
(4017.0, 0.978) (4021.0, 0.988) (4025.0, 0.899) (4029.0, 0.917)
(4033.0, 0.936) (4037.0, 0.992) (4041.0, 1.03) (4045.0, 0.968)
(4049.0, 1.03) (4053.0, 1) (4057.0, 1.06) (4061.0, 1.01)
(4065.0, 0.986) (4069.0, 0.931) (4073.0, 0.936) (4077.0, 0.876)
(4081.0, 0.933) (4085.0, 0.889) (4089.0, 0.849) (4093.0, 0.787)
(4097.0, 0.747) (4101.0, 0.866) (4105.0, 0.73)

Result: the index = 1.3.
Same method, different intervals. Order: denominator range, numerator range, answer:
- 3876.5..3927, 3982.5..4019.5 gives 1.26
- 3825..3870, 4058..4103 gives 1.36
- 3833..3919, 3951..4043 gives 1.20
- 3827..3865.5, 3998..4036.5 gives 1.45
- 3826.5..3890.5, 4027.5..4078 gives 1.43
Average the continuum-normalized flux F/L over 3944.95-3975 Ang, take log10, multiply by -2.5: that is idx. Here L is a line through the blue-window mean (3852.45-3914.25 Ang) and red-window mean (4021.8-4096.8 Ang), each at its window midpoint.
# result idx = 0.15 mag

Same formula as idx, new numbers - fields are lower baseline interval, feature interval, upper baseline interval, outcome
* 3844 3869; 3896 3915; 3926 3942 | -0.117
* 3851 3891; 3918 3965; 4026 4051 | 0.116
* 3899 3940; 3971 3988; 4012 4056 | 0.137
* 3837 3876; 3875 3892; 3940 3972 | 0.070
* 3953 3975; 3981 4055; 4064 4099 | -0.226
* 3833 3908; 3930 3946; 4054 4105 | 0.115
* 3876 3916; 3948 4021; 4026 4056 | 0.059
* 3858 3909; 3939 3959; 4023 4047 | 0.000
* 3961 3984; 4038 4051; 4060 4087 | -0.164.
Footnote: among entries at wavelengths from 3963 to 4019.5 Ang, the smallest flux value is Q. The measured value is 0.566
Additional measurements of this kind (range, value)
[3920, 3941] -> 0.513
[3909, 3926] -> 0.828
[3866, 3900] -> 0.615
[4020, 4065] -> 0.899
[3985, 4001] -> 0.887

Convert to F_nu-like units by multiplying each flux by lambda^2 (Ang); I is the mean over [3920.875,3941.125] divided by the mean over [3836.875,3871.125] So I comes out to 0.96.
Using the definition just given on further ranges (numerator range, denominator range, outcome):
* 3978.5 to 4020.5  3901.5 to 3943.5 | 1.23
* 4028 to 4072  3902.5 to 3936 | 1.32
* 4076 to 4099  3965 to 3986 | 1.24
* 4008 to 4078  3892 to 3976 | 1.32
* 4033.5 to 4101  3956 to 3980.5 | 1.41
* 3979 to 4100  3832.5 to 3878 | 1.34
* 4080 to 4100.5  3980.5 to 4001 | 0.96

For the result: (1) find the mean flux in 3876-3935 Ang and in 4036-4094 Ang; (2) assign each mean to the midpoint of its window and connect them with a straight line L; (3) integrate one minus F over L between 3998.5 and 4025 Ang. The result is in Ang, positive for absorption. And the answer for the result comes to -2.40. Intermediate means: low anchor 0.778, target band 0.976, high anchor 0.954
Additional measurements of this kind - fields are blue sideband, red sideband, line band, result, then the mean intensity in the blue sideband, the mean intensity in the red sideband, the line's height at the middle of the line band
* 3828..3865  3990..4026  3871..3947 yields 2.44 Ang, 0.72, 0.961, 0.813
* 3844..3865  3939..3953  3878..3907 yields 3.39 Ang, 0.824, 0.881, 0.848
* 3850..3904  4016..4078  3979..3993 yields 0.01 Ang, 0.8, 0.972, 0.911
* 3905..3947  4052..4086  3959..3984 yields 4.37 Ang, 0.806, 0.959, 0.855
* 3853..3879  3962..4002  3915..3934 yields 1.08 Ang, 0.851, 0.804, 0.827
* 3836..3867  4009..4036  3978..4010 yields 0.10 Ang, 0.773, 0.958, 0.928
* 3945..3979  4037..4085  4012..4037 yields -1.87 Ang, 0.753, 0.975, 0.893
